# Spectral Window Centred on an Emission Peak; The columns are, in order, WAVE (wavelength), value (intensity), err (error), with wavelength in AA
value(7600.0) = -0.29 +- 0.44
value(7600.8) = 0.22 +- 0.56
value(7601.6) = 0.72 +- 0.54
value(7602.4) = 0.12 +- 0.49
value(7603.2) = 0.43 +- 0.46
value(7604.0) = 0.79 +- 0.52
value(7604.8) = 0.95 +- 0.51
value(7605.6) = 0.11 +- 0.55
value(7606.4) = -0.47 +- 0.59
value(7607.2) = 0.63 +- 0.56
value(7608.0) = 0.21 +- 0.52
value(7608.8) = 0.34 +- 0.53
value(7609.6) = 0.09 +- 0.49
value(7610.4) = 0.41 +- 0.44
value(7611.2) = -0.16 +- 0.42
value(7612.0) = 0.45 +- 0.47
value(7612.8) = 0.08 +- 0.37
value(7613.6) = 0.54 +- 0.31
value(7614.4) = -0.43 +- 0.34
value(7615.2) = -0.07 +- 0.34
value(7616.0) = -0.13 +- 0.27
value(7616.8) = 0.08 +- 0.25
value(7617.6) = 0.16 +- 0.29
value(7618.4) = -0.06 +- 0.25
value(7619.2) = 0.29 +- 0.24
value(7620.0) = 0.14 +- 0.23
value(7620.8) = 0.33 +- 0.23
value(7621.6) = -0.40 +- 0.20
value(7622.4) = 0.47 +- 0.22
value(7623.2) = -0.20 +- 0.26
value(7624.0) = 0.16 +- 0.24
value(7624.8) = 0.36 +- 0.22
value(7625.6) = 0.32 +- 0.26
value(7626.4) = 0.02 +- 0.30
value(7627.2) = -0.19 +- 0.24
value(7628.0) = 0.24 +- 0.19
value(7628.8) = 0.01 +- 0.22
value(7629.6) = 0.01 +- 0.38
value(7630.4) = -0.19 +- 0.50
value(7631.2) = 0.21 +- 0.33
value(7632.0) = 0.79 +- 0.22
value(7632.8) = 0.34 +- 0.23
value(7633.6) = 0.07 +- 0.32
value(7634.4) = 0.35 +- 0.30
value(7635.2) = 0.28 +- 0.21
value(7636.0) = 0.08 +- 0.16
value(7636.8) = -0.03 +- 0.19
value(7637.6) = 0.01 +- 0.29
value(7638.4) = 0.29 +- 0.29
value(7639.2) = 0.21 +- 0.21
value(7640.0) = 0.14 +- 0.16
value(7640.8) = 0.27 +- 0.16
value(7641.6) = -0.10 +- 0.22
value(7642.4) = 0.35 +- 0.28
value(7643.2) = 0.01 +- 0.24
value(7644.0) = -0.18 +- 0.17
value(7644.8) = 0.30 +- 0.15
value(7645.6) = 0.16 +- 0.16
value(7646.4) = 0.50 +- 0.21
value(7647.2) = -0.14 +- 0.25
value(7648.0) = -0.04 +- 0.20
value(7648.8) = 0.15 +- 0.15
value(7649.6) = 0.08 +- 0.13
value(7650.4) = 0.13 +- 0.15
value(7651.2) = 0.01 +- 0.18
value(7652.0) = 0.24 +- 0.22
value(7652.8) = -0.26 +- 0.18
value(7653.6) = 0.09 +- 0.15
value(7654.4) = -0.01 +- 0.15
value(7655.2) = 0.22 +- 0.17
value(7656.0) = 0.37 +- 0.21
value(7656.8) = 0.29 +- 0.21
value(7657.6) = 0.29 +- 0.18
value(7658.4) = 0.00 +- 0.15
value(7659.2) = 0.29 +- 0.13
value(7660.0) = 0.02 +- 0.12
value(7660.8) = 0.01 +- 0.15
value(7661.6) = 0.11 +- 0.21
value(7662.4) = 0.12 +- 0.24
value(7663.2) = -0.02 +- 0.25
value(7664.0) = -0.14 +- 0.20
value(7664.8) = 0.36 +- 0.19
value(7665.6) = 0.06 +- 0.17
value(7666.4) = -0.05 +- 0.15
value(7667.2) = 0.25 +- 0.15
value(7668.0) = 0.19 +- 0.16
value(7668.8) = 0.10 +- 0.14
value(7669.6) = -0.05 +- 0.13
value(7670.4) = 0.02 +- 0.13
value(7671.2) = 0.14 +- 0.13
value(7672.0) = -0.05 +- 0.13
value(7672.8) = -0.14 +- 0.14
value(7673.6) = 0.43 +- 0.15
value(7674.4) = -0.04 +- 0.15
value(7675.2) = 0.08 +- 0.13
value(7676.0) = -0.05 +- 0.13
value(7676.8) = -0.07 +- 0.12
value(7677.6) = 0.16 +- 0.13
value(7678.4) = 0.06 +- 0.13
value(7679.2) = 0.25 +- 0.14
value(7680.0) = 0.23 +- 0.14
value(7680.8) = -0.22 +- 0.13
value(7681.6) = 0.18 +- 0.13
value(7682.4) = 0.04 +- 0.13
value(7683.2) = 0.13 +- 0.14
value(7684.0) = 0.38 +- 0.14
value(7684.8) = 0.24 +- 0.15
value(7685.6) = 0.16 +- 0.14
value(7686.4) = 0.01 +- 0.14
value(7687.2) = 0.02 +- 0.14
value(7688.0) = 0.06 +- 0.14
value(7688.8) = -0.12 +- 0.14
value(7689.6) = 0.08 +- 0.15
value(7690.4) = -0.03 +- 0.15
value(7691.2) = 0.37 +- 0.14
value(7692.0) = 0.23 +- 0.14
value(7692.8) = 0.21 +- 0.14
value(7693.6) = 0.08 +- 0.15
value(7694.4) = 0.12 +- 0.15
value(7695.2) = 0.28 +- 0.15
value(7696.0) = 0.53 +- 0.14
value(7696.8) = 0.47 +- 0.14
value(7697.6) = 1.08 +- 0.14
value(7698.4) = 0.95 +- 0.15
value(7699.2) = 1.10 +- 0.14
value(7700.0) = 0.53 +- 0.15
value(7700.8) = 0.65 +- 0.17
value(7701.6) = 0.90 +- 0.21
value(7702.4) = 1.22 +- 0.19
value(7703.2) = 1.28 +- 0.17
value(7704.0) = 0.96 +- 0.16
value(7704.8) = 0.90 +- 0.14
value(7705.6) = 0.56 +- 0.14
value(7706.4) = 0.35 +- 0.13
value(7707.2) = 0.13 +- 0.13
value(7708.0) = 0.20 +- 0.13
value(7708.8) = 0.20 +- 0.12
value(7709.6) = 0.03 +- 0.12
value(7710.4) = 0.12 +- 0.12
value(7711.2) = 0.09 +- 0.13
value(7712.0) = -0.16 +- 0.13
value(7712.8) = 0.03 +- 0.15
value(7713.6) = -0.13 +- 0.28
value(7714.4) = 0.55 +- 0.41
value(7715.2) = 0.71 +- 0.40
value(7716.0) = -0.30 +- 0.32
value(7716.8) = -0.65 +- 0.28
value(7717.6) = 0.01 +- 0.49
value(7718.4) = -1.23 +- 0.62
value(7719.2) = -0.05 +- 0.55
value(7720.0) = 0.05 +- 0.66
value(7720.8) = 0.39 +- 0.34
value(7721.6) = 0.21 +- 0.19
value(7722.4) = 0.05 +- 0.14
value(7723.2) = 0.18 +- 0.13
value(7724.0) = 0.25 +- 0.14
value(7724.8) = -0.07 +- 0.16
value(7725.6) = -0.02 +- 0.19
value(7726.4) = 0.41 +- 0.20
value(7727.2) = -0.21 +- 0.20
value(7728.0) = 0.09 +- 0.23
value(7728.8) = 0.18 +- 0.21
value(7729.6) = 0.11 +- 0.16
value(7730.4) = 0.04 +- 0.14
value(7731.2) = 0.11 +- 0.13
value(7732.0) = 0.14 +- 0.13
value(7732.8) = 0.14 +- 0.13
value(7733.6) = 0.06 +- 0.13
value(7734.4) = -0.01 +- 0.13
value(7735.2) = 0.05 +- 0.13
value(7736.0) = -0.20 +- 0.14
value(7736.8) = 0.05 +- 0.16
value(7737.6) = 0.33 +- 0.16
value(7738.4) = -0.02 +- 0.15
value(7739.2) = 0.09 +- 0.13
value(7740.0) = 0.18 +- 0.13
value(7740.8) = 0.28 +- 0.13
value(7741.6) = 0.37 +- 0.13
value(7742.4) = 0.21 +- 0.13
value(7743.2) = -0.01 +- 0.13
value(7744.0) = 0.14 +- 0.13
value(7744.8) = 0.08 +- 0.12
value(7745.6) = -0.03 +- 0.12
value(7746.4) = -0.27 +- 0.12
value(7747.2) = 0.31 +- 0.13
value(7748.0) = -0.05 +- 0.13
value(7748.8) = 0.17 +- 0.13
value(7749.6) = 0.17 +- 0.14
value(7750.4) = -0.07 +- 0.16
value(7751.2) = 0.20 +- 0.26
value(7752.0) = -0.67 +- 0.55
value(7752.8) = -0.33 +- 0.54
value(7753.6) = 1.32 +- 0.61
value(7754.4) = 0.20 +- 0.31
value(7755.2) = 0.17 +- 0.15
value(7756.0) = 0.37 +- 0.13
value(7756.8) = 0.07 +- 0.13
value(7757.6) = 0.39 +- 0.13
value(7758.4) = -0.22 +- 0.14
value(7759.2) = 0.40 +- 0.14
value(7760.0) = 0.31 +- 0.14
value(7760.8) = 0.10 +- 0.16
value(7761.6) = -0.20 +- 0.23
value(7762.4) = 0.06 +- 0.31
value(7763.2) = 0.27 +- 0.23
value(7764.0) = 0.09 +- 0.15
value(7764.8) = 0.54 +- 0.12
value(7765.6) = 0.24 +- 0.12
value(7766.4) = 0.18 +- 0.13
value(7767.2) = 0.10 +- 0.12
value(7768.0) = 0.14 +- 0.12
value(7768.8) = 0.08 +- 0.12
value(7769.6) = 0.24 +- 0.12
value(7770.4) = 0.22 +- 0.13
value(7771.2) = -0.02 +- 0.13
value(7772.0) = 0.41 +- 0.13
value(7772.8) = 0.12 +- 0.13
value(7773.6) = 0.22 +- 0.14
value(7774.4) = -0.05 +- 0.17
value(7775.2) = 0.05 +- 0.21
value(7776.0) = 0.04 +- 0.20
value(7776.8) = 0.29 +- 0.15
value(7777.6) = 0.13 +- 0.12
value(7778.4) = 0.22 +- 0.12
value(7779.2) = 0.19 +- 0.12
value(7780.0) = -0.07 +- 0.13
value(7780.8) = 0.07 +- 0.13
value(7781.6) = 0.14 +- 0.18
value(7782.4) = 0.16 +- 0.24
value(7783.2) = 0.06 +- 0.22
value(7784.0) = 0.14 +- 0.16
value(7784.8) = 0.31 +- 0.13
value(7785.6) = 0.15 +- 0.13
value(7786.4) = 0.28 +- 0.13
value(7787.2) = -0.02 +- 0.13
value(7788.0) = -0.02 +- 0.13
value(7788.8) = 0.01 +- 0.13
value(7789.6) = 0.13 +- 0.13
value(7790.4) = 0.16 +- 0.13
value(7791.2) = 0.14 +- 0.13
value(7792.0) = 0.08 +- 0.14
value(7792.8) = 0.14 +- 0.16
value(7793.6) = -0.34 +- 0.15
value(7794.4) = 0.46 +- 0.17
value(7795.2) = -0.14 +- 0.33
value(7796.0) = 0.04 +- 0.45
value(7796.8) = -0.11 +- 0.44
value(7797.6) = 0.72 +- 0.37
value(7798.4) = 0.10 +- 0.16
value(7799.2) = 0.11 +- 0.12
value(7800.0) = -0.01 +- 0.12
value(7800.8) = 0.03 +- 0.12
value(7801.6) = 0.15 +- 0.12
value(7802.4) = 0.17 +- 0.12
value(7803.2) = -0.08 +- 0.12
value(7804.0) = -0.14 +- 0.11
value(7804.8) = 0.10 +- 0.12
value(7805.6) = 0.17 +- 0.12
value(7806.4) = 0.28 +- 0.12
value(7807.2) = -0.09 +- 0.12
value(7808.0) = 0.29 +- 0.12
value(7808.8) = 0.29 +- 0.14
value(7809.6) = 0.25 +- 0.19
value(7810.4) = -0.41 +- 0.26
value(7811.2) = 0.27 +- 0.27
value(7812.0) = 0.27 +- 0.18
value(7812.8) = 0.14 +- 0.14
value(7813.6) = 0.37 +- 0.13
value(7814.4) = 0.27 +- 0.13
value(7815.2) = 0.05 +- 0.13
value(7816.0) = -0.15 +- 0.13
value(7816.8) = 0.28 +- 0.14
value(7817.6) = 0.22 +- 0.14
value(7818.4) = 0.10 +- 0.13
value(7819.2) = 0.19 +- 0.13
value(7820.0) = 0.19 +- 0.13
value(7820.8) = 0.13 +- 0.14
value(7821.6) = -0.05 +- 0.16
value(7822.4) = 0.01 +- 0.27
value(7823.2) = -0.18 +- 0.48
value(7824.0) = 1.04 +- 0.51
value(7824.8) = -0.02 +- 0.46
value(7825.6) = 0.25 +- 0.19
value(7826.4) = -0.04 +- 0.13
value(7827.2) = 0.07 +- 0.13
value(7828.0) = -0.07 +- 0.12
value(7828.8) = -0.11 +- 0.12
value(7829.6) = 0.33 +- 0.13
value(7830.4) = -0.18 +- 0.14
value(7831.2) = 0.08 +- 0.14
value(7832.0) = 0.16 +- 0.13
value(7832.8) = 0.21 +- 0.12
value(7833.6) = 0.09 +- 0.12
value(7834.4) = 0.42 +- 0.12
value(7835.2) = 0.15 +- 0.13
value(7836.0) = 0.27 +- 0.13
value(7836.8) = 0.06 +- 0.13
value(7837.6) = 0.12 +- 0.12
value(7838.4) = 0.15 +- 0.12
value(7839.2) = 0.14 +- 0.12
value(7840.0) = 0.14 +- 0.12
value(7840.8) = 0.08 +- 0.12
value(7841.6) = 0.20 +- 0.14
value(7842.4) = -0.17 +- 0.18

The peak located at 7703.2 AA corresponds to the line [O II] 3727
